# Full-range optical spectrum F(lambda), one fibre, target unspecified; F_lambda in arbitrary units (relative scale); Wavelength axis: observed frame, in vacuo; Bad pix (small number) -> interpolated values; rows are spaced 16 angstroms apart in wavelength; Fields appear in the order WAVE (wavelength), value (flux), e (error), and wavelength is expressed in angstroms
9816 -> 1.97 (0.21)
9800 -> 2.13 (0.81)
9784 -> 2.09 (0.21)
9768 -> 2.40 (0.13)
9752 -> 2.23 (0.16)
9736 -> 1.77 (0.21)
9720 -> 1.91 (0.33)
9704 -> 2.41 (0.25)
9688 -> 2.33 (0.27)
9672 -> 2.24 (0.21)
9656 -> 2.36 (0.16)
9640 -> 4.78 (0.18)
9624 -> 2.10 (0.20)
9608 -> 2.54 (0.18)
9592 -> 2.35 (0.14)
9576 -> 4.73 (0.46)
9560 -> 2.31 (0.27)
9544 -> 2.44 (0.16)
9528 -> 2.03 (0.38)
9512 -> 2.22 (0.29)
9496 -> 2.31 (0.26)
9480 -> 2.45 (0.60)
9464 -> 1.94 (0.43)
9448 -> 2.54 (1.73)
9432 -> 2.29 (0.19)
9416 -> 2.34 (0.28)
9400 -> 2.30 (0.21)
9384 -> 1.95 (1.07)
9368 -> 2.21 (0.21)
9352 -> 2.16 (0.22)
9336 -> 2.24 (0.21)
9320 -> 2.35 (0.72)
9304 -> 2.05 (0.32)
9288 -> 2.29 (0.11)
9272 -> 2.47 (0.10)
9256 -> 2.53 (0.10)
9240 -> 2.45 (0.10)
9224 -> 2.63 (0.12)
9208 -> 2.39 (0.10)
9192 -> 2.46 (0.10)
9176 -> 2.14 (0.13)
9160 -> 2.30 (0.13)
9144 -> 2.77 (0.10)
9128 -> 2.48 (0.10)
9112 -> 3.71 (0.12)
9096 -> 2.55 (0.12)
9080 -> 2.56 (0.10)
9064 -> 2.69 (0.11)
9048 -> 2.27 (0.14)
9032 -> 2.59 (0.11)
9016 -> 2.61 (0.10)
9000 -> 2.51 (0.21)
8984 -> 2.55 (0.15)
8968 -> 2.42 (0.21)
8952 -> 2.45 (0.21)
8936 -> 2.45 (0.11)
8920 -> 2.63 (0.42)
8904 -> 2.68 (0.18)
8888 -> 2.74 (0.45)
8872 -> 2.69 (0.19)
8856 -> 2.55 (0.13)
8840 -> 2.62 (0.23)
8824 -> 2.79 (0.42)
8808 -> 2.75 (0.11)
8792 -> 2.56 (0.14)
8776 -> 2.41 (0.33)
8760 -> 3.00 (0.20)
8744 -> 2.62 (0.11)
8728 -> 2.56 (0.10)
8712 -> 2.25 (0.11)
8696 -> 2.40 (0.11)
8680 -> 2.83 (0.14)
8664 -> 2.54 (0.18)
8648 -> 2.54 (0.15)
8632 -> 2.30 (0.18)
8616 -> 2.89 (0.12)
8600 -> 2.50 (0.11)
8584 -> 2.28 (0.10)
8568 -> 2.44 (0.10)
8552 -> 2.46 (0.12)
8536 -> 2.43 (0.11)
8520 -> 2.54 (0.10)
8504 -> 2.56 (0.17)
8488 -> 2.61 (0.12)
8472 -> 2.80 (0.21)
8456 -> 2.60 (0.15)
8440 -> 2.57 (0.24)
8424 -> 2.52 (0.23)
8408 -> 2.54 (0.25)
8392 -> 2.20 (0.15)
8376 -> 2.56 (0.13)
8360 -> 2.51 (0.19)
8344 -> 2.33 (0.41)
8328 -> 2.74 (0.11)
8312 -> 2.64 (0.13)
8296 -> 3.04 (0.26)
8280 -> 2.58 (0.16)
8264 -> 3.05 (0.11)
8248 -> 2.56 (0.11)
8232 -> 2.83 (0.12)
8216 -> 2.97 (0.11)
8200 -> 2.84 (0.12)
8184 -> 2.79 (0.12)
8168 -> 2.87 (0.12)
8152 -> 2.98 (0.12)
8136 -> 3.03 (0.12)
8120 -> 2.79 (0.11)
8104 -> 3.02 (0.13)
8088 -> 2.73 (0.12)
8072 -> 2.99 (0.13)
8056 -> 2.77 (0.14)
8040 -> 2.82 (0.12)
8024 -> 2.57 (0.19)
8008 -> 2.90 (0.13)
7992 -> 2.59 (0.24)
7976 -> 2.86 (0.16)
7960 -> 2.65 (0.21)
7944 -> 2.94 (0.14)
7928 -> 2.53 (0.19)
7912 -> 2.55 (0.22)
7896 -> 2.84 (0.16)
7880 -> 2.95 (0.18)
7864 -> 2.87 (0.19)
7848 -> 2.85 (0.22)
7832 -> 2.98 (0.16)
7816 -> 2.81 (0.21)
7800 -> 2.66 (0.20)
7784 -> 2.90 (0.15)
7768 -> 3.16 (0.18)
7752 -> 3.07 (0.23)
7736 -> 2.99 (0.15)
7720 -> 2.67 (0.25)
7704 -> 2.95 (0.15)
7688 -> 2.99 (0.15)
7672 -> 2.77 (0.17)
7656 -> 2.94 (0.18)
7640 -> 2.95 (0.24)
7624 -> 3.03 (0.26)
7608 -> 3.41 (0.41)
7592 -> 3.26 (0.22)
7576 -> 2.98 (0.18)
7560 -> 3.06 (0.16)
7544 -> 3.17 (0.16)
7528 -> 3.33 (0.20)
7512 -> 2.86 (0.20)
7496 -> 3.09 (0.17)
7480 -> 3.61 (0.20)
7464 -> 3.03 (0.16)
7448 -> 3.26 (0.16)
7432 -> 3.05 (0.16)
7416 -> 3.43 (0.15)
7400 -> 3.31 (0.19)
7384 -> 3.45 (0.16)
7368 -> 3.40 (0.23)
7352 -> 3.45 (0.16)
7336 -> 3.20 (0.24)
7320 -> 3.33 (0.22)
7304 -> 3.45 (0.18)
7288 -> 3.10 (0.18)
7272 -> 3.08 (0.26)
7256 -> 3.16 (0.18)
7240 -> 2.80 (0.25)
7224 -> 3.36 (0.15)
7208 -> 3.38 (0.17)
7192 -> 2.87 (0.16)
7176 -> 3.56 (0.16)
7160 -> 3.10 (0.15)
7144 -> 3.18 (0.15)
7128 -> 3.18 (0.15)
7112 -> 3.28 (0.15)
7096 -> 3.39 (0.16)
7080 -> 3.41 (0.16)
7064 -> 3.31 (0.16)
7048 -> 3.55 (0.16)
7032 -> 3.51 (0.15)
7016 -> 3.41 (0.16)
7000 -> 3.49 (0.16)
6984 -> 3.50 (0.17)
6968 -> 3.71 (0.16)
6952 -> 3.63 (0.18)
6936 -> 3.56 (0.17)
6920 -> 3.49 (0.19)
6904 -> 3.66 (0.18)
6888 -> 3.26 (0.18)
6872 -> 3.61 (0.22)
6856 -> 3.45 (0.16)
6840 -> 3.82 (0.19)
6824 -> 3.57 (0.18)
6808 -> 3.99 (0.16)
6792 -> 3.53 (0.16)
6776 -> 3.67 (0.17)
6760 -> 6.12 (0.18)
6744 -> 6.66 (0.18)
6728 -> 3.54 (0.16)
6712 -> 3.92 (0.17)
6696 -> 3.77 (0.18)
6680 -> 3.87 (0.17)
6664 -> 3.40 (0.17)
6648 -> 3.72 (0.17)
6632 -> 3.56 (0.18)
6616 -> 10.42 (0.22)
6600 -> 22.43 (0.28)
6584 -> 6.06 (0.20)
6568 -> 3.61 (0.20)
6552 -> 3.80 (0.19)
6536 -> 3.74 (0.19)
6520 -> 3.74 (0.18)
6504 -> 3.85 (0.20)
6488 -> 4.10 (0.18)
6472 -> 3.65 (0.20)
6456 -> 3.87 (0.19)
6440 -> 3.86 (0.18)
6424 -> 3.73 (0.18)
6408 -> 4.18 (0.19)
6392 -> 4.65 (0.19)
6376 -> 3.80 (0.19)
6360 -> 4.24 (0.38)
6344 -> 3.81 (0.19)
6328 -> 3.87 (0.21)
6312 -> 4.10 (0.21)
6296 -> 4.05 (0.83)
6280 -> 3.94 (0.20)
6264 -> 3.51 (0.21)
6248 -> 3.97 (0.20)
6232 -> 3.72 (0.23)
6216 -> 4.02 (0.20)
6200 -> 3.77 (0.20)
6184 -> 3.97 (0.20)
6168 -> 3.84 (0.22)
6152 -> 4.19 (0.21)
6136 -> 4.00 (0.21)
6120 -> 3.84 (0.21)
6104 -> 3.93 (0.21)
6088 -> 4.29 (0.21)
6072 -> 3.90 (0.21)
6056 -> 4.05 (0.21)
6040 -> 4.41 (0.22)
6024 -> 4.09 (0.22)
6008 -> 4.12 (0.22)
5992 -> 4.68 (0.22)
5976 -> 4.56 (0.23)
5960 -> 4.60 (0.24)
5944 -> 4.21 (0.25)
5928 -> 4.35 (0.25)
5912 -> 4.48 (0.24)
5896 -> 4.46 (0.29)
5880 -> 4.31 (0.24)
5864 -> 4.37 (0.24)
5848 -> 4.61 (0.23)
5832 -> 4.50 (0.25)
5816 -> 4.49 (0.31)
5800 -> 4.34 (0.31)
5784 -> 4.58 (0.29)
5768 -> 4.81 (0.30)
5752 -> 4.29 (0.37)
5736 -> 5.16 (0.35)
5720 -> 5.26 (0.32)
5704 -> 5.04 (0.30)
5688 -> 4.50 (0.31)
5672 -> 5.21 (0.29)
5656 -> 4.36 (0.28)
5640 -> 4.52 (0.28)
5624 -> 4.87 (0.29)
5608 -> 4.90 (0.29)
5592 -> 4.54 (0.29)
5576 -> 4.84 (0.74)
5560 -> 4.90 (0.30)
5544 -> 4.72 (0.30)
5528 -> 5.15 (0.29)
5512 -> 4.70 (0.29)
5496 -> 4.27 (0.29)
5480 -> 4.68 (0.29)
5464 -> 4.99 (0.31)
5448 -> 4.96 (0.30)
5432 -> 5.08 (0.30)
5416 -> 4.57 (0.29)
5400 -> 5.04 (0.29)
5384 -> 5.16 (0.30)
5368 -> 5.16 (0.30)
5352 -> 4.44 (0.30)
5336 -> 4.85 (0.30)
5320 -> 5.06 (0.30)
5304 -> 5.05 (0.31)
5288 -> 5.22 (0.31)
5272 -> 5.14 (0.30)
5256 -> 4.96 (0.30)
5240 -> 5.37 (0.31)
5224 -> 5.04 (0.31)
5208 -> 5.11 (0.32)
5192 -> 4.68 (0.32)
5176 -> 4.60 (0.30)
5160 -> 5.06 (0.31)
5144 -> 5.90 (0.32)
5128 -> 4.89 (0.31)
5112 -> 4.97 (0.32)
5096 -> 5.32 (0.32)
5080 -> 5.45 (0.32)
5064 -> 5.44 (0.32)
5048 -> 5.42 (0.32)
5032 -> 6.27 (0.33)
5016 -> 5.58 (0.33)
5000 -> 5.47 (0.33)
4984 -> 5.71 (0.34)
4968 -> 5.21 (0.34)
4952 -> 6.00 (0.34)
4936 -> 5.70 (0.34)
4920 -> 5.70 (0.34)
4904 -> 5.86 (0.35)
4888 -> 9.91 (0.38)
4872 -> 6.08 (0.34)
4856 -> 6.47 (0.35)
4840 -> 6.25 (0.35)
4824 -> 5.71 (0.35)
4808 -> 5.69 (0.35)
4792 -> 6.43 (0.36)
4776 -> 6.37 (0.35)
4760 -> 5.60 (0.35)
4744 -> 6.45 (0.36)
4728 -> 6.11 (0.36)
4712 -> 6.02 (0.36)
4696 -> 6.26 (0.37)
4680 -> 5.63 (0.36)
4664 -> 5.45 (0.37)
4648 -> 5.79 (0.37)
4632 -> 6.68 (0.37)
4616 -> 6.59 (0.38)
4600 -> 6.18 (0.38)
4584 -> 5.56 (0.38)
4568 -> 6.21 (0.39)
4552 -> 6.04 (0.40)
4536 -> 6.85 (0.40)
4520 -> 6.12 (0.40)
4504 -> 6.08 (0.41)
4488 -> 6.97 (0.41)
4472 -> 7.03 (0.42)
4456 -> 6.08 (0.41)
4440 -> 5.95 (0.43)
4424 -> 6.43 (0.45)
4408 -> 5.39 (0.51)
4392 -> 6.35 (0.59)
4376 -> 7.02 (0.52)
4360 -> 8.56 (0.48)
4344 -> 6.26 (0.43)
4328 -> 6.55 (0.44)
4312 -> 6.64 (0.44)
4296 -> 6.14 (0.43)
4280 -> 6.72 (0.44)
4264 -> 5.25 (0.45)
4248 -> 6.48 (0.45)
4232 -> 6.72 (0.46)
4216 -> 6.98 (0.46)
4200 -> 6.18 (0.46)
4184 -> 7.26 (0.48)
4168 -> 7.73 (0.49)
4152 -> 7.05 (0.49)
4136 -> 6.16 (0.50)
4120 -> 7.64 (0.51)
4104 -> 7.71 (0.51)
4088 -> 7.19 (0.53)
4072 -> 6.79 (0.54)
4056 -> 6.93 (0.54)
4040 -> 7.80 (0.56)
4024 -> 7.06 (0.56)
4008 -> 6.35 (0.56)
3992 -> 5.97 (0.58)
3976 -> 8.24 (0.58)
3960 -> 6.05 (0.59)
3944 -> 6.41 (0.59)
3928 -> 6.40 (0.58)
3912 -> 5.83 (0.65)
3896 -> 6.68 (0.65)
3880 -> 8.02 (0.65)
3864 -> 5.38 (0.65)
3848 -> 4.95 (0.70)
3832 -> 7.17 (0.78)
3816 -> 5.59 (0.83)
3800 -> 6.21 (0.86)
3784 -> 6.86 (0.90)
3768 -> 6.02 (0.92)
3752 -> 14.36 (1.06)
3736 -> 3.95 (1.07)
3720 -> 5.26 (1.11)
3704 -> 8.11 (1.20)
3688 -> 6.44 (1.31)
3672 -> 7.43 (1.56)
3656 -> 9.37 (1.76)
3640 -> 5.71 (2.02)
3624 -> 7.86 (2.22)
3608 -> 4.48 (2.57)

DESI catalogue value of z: 0.00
